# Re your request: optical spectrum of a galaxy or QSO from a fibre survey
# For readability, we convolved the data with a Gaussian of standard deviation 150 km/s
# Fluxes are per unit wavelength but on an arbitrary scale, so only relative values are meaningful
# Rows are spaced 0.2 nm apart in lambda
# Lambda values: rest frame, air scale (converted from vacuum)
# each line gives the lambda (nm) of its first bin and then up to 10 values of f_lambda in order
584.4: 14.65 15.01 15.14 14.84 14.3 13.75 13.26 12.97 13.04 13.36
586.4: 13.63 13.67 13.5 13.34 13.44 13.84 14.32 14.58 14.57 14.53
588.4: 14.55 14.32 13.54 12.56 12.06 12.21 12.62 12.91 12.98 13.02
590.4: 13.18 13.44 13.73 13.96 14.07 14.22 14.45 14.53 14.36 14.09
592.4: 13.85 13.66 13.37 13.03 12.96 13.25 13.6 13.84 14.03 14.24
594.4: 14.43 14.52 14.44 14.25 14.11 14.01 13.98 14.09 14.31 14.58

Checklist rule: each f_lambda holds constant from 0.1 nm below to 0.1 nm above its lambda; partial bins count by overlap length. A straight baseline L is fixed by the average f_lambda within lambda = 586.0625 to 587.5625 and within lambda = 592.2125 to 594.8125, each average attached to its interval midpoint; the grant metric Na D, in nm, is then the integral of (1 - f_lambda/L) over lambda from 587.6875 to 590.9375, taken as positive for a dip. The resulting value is 0.049 nm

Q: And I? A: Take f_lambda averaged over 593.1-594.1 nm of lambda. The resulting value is 13.5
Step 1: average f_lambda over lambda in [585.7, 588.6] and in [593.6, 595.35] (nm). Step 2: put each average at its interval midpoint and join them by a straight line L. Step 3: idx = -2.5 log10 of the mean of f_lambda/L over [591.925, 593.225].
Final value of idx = 0.04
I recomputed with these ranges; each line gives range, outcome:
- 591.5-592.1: 14.4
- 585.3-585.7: 13.5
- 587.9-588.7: 14.5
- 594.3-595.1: 14.4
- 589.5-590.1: 12.8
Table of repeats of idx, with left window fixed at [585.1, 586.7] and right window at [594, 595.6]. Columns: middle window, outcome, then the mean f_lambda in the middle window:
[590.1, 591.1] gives 0.03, 13.5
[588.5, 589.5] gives 0.07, 12.9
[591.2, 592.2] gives -0.03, 14.3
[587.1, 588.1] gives -0.04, 14.2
